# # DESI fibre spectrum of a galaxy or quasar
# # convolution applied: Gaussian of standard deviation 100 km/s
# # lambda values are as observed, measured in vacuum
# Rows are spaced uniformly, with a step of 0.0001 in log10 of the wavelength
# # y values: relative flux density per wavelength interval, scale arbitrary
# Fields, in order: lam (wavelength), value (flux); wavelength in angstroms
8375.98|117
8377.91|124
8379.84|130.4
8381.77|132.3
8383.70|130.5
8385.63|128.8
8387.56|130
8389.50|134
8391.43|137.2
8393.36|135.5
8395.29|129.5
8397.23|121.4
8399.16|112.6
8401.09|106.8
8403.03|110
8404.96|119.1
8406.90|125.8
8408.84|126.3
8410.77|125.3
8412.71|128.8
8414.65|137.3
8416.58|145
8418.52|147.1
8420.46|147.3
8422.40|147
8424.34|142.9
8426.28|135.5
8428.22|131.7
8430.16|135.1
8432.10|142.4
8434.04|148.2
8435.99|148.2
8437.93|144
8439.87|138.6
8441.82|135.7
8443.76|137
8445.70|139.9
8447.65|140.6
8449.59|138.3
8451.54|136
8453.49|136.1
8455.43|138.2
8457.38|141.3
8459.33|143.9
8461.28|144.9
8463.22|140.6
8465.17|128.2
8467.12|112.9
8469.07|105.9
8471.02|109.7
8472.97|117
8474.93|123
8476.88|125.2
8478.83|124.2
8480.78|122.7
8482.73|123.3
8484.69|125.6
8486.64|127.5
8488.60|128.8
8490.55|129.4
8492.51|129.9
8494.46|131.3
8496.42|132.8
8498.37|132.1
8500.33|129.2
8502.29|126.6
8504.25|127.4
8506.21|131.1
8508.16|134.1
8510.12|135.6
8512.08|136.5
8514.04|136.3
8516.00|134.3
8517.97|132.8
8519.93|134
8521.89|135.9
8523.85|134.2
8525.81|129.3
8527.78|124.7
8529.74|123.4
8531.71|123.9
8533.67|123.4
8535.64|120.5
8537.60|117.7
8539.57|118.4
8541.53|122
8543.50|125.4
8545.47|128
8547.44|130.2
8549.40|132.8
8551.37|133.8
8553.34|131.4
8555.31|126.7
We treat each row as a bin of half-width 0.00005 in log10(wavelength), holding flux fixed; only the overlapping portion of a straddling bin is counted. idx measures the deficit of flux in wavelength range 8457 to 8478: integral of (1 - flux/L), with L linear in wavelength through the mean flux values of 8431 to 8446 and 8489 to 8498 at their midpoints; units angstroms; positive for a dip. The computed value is 1.5 angstroms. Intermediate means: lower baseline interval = 142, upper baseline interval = 131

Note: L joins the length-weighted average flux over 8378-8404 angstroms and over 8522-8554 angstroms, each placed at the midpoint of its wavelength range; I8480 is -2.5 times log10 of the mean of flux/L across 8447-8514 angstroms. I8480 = -0.03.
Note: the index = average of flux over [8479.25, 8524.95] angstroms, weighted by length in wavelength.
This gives 131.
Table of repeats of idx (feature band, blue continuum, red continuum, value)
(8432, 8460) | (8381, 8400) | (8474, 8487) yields -3.15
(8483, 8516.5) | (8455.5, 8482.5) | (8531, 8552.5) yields -1.32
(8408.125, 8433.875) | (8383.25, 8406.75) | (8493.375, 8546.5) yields -2.64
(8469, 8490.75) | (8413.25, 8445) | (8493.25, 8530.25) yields 2.11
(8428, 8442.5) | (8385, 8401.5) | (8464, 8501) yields -1.79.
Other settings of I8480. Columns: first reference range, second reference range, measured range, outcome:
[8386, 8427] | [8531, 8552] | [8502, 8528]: -0.055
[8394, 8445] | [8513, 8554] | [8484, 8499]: 0.003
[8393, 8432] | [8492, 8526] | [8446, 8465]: -0.064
